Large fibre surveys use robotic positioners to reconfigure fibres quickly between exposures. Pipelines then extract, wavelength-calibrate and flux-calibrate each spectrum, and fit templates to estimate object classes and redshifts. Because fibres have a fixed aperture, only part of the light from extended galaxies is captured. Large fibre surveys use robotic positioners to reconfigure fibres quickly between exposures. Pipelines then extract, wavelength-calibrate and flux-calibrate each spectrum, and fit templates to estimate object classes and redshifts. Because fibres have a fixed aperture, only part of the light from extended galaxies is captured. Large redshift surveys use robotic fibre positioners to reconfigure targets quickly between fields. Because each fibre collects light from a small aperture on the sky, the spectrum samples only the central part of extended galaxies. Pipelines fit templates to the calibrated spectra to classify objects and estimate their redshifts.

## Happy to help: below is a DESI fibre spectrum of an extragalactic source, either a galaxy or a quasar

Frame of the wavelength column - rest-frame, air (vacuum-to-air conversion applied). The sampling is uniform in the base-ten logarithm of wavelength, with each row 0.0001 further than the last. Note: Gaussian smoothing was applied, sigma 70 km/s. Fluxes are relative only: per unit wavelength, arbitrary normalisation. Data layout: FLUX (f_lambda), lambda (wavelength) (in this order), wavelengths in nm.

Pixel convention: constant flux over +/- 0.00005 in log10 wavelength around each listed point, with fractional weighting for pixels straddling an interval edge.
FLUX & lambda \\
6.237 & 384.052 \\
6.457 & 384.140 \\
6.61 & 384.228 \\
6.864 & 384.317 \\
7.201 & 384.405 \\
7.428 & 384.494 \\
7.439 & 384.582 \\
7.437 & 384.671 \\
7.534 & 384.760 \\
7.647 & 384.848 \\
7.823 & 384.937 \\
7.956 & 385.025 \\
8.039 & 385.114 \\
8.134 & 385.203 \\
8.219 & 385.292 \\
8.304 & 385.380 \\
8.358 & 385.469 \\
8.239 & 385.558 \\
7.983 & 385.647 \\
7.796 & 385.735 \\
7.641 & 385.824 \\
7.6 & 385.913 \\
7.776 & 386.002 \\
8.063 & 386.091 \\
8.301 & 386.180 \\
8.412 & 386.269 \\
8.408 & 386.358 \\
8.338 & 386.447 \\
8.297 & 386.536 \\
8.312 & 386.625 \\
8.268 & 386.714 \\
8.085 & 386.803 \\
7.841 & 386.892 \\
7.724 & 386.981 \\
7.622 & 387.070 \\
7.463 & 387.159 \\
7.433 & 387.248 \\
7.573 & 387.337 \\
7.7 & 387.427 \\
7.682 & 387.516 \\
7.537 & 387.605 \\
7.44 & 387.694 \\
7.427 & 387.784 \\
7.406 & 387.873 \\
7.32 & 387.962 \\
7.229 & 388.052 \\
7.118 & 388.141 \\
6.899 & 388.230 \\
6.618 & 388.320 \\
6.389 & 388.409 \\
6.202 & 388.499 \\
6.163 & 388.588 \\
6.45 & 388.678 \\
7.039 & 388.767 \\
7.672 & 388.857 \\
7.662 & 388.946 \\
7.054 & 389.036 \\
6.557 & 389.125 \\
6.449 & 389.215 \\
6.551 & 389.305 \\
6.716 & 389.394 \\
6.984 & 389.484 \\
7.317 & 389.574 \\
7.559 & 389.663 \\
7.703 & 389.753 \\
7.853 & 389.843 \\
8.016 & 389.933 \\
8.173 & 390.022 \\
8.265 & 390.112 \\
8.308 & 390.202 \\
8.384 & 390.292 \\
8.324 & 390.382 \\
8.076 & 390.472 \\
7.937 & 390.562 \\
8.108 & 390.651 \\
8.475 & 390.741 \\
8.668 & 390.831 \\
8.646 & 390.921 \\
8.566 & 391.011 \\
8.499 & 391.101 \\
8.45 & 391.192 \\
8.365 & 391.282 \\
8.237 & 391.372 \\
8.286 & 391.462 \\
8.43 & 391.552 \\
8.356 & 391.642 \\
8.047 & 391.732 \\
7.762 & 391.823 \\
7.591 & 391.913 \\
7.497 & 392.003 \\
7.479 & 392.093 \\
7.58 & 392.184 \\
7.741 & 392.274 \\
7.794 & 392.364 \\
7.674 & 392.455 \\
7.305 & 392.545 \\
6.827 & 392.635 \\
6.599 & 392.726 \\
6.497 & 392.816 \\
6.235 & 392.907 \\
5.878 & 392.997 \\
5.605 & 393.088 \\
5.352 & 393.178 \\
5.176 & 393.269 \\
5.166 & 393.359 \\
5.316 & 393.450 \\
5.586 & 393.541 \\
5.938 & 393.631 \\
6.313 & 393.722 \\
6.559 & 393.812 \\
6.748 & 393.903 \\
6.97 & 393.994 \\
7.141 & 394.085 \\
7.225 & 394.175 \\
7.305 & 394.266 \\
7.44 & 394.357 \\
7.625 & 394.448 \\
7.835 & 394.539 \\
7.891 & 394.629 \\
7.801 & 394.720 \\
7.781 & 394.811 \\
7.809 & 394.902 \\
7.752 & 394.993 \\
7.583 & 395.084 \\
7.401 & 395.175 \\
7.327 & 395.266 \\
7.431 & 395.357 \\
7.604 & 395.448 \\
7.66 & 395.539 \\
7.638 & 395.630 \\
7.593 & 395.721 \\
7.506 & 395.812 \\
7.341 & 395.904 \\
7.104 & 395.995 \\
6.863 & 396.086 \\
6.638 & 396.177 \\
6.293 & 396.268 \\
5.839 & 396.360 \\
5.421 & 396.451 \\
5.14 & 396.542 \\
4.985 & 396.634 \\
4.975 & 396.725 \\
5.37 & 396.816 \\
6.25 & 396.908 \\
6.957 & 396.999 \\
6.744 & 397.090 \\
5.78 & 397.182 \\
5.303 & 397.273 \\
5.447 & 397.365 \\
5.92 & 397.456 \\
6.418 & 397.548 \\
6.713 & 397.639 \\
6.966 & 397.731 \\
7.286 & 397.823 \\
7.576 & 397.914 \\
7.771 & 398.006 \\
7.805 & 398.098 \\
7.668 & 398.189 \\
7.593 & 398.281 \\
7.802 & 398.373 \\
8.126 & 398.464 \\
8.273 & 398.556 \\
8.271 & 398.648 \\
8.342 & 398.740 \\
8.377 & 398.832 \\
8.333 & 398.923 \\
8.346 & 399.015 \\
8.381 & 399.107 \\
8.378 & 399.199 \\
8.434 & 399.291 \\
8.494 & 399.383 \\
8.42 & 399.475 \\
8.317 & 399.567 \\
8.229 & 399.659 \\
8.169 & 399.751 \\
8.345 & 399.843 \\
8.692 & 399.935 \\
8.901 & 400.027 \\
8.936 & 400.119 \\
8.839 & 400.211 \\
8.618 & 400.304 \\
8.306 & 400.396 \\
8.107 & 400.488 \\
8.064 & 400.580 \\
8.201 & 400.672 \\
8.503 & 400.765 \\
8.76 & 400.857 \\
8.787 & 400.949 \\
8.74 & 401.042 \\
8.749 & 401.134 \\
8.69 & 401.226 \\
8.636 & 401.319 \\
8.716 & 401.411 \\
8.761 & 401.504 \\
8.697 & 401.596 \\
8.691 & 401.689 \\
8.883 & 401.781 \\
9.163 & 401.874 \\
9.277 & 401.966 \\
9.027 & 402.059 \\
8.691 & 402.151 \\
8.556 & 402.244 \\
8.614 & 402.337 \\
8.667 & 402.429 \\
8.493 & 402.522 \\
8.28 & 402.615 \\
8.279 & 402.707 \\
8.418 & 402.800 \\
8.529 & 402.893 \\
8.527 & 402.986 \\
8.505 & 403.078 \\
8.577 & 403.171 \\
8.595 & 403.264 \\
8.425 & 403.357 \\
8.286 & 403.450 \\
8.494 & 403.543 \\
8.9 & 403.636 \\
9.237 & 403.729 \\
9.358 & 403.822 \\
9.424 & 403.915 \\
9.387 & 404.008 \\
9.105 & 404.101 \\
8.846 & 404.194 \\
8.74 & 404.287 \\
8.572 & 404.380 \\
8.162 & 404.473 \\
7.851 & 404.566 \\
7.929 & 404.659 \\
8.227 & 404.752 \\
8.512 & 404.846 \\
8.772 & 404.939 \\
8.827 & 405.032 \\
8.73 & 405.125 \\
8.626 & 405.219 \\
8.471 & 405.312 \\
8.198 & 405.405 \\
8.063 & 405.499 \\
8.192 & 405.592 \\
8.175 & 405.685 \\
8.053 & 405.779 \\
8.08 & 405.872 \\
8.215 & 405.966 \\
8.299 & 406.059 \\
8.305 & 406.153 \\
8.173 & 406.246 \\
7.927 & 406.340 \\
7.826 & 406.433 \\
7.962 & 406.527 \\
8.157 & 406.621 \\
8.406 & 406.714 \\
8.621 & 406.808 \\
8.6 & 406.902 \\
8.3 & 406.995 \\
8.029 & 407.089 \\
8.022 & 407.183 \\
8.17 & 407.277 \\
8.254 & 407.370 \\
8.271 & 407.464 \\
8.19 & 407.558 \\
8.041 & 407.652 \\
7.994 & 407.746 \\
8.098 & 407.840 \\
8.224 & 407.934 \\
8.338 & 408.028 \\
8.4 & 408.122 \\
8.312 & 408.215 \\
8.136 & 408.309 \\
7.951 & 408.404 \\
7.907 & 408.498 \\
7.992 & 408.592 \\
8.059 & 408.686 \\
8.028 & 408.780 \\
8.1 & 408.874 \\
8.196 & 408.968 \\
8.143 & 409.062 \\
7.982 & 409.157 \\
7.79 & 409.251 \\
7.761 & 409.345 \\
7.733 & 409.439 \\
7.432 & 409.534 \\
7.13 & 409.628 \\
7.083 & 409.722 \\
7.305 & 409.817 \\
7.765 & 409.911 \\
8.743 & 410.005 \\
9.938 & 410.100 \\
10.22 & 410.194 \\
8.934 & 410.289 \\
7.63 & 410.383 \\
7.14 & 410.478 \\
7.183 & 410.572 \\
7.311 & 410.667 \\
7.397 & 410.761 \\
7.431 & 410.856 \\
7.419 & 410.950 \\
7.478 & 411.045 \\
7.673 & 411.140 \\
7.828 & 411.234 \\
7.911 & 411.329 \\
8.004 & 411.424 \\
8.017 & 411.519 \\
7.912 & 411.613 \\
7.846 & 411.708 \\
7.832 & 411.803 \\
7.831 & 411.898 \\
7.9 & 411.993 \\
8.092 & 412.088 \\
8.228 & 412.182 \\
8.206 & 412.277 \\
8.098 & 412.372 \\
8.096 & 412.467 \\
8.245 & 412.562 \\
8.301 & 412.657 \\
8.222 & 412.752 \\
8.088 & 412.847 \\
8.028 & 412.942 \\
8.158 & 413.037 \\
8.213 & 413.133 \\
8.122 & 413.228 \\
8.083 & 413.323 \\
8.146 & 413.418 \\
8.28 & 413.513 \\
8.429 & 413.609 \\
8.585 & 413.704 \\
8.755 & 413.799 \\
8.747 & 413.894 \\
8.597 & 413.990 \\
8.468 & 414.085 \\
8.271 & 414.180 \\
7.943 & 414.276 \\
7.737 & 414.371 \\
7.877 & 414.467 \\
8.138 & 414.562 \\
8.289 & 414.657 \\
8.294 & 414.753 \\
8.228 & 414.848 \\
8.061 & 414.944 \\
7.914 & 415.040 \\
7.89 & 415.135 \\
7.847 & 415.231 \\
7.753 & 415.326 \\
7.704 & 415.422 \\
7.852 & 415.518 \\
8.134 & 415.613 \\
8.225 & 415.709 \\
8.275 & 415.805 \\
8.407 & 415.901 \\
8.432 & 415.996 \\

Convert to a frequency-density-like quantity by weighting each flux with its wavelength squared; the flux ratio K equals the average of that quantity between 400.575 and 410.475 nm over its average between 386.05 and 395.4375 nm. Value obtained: 1.22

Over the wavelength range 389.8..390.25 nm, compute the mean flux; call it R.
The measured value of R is 8.13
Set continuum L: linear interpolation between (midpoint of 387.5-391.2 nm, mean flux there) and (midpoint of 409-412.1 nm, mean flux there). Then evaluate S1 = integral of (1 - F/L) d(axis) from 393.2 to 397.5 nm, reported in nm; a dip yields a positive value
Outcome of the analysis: 0.54 nm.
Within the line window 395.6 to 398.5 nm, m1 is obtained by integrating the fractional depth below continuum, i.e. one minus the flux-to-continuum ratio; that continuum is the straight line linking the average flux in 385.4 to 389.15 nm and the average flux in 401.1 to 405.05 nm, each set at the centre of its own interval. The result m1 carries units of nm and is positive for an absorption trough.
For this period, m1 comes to 0.566 nm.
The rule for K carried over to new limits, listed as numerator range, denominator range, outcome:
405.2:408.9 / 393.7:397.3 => 1.26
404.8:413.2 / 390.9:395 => 1.21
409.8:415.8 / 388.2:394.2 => 1.24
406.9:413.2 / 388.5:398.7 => 1.21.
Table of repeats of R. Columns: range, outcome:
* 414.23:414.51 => 7.85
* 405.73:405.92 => 8.04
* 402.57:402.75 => 8.31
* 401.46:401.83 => 8.76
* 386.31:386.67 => 8.34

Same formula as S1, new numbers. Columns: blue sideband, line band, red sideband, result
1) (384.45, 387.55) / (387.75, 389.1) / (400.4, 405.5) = 0.18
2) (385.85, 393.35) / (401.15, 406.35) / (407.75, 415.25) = -0.47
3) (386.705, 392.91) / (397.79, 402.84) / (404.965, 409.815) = -0.34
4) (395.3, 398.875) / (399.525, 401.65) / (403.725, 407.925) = -0.30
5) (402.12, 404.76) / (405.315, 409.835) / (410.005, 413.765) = 0.16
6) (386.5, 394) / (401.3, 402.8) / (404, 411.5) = -0.16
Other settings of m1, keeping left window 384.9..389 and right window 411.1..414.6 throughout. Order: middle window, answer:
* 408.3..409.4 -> 0.01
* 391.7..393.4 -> 0.20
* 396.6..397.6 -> 0.25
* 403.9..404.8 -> -0.07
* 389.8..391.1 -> -0.10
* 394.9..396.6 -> 0.17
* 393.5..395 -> 0.12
